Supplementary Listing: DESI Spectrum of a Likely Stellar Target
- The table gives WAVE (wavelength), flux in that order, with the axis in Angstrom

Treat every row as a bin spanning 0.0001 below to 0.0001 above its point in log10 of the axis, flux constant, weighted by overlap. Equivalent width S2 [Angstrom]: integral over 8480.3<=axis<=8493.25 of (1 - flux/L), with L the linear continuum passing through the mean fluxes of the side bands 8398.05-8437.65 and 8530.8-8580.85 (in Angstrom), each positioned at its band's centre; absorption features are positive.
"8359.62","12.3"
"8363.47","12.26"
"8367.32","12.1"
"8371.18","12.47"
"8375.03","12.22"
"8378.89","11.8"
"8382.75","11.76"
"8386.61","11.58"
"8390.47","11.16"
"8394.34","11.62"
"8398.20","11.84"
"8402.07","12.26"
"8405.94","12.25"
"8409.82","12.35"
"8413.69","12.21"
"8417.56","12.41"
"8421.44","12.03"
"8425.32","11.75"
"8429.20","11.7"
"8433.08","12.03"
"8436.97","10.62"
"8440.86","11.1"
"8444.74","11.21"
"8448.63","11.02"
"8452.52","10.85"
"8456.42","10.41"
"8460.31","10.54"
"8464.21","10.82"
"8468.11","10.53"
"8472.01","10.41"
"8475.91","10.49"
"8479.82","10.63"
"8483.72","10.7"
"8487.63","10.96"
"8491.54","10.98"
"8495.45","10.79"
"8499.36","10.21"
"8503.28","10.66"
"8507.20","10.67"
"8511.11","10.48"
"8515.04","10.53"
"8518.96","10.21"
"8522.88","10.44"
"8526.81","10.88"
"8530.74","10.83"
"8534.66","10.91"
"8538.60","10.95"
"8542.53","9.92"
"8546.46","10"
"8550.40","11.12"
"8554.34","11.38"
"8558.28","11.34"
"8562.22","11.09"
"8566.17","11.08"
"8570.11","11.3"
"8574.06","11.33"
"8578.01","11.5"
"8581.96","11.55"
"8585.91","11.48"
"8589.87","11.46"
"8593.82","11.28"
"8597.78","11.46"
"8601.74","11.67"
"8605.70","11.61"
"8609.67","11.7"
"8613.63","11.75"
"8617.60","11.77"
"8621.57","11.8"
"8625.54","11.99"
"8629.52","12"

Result 0.7 Angstrom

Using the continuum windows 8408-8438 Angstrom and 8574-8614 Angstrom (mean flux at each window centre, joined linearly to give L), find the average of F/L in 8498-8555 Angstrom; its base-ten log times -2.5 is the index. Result 0.106 mag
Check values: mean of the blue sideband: 11.9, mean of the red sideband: 11.5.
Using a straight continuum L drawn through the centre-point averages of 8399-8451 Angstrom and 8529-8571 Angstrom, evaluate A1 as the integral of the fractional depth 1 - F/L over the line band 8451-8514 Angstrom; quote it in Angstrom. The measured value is 4.0 Angstrom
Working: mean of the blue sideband 11.8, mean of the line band 10.6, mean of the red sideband 10.9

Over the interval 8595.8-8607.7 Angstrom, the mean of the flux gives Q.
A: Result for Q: 11.6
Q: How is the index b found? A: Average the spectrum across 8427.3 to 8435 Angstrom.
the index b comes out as 11.9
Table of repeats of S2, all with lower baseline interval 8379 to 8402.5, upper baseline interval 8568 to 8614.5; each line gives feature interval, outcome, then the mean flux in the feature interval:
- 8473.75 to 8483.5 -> 0.9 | 10.6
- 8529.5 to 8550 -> 1.8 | 10.6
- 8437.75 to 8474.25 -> 2.7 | 10.8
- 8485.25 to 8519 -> 2.8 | 10.6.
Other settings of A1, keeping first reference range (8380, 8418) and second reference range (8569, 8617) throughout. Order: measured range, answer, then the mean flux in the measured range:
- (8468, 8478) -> 1.1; 10.5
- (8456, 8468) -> 1.2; 10.6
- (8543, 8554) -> 1.0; 10.6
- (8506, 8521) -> 1.6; 10.5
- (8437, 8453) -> 1.1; 11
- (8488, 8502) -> 1.2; 10.7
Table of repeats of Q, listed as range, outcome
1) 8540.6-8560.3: 10.8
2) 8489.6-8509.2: 10.7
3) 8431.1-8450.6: 11.2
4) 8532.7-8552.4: 10.6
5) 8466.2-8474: 10.5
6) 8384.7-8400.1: 11.6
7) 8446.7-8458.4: 10.8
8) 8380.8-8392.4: 11.5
